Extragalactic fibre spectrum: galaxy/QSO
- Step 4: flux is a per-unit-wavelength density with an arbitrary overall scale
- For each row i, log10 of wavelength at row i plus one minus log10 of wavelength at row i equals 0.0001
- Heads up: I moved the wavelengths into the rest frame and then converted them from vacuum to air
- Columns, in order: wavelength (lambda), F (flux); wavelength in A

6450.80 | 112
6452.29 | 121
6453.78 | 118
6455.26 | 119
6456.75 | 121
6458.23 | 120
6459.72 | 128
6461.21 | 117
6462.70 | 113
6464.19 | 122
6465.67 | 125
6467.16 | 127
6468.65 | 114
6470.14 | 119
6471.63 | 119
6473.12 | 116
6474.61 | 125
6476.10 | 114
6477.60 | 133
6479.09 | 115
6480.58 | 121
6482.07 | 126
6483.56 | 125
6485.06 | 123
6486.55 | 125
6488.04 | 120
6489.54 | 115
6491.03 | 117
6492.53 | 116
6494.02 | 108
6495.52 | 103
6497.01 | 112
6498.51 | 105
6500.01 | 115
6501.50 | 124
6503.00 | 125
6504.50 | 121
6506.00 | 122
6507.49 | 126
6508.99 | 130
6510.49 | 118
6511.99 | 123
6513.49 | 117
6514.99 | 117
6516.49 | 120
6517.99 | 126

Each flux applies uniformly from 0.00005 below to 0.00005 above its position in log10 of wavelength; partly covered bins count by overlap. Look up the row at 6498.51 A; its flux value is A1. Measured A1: 105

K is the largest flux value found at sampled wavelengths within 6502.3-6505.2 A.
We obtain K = 125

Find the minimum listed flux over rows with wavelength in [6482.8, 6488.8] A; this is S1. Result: 120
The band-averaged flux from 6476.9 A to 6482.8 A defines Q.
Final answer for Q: 124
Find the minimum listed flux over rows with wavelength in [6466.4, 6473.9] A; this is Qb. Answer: 114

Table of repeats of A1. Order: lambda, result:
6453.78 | 118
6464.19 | 122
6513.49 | 117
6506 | 122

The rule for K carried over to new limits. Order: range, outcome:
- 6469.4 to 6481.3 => 133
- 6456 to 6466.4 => 128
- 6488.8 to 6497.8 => 117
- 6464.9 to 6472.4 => 127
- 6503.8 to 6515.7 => 130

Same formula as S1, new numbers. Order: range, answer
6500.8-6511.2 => 118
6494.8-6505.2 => 103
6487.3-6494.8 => 108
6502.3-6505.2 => 121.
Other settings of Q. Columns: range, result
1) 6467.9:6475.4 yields 119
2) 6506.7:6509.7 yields 128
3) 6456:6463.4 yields 120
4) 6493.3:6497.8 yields 108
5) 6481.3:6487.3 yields 125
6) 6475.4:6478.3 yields 123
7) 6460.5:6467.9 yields 121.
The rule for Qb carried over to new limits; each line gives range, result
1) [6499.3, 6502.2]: 115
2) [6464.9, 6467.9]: 125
